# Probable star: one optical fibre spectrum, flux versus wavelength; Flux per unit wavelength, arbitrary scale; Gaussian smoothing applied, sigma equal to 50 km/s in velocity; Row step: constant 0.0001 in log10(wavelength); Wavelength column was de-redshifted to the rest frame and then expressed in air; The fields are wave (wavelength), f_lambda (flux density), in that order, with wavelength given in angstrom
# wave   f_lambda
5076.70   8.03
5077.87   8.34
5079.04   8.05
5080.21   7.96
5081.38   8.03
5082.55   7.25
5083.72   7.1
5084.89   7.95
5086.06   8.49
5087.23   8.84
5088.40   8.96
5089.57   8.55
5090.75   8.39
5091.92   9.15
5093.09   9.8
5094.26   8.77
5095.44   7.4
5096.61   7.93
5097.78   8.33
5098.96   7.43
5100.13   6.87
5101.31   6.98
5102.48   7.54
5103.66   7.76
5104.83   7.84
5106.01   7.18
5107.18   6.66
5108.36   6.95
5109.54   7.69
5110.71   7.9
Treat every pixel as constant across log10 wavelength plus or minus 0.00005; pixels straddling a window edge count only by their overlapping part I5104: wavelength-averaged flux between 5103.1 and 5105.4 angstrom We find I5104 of 7.82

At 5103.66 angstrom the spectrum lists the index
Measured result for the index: 7.76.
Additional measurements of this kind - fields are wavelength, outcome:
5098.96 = 7.43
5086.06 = 8.49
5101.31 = 6.98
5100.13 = 6.87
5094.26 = 8.77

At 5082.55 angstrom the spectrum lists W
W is 7.25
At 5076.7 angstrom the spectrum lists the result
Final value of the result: 8.03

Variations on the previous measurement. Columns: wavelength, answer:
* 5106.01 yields 7.18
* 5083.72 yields 7.1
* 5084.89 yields 7.95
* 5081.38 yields 8.03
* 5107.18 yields 6.66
